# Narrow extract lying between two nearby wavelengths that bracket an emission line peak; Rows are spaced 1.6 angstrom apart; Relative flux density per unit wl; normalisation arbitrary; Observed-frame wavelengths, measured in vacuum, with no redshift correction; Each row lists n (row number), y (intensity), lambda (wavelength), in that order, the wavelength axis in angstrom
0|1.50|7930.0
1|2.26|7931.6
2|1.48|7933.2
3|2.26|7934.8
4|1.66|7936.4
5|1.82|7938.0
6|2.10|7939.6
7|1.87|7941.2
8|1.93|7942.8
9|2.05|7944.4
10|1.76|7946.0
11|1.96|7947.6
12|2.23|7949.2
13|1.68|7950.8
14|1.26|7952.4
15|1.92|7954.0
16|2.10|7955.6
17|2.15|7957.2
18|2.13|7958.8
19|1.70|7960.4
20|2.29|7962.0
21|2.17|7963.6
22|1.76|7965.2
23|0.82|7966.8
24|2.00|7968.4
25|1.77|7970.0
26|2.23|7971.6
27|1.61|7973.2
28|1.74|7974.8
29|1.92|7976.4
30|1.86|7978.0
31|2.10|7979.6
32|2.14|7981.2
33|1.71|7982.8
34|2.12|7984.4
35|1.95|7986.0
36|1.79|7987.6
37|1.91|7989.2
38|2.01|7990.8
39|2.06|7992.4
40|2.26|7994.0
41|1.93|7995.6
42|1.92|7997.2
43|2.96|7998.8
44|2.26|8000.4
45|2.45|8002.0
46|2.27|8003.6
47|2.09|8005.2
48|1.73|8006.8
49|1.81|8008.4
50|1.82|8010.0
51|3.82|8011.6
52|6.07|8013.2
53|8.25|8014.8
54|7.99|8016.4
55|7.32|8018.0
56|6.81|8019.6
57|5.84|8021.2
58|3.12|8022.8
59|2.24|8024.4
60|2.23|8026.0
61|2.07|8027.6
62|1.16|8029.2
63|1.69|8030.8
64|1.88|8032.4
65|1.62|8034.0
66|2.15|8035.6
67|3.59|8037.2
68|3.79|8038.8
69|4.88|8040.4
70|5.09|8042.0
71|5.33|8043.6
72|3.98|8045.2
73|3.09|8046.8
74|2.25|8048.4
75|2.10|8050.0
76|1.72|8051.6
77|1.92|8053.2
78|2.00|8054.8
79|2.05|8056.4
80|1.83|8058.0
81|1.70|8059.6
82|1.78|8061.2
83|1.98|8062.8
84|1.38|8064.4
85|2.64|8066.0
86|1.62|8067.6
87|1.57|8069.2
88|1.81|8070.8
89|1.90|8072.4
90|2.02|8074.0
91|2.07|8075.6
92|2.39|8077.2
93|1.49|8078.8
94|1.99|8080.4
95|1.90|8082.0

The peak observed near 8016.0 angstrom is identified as H-alpha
